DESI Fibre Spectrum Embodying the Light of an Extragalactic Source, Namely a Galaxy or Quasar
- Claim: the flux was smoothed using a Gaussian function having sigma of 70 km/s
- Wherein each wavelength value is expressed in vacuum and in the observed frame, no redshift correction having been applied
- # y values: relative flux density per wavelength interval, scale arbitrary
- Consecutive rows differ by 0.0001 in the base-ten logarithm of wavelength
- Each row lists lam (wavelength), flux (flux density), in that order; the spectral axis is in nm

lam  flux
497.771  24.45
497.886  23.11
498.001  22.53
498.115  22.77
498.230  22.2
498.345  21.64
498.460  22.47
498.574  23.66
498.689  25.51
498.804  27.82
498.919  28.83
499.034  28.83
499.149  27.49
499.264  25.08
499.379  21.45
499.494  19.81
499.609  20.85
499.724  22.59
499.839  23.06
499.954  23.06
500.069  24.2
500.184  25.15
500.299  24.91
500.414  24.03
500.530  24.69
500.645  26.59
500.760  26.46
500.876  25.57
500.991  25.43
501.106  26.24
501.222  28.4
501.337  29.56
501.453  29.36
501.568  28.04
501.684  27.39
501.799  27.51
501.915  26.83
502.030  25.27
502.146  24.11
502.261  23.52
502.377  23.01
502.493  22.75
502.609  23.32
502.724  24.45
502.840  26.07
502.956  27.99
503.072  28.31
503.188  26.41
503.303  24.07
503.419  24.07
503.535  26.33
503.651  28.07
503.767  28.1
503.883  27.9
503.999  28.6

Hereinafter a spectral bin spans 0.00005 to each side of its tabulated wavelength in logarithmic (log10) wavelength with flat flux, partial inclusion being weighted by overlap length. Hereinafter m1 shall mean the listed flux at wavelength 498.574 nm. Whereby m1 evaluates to 23.66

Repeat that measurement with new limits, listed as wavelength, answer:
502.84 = 26.07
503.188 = 26.41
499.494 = 19.81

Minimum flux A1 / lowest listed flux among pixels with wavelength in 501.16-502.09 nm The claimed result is 25.27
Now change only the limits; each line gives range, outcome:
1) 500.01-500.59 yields 24.03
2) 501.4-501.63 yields 28.04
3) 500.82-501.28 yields 25.43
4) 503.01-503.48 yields 24.07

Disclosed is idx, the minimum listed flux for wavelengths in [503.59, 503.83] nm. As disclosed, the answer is 28.07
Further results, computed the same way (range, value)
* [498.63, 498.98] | 25.51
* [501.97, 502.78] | 22.75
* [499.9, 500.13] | 23.06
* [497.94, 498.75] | 21.64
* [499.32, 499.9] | 19.81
